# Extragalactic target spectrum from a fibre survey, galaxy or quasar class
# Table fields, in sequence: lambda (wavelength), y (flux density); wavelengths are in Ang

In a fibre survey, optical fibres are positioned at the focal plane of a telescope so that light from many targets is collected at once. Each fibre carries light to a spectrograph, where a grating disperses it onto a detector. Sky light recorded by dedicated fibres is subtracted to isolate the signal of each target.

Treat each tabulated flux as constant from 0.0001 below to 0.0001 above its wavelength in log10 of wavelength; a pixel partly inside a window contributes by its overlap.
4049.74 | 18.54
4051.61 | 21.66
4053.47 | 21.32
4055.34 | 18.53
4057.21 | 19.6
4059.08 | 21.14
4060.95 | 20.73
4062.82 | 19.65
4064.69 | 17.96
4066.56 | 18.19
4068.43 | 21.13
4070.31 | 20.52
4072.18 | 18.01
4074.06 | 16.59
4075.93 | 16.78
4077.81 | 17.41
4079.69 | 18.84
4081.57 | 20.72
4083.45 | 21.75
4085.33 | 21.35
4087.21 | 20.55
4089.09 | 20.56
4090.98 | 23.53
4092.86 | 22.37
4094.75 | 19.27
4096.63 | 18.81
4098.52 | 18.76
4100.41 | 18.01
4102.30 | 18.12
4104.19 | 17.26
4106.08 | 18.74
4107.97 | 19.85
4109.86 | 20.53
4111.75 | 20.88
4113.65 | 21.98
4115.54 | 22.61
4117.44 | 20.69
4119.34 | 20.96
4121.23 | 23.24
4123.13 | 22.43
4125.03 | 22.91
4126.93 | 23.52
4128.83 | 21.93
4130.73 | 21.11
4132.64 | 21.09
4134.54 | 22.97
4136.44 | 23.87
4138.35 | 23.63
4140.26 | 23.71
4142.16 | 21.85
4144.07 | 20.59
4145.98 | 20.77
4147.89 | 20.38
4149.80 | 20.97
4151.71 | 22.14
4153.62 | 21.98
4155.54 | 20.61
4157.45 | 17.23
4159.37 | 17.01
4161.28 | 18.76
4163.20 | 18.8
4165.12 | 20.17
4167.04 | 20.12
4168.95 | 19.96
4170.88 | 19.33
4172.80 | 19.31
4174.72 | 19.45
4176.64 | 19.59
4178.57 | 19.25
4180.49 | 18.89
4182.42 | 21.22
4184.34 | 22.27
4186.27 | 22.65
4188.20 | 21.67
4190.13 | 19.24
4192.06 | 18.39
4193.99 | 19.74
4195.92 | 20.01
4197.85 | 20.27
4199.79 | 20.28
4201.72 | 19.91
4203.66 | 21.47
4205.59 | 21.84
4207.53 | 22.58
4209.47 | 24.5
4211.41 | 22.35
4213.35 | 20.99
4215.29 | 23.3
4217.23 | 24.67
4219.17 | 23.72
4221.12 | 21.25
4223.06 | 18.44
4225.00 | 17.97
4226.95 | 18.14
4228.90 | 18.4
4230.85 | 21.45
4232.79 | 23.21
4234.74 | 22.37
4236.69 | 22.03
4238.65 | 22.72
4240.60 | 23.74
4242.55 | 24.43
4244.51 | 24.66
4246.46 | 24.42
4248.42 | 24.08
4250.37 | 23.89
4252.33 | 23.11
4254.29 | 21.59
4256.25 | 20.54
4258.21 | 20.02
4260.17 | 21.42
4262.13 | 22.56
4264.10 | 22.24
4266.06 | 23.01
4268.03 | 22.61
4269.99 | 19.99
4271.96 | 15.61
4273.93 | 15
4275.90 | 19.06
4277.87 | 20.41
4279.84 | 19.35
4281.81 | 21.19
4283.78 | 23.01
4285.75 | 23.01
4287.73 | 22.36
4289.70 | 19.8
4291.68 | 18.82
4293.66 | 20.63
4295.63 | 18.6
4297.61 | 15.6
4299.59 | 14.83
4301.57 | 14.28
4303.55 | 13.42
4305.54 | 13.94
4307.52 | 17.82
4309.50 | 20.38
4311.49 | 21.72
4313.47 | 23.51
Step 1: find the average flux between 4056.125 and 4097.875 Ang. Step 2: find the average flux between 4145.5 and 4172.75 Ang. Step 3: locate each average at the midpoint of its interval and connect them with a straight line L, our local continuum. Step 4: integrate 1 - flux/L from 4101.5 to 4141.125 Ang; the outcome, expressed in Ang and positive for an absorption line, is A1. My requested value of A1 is -3.45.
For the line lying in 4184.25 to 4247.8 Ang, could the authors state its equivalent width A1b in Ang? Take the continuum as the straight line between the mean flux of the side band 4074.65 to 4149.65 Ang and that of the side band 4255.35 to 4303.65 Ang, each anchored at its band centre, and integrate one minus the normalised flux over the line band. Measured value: -4.9 Ang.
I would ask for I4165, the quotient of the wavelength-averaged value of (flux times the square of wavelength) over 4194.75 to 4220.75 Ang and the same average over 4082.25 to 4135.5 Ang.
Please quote 1.1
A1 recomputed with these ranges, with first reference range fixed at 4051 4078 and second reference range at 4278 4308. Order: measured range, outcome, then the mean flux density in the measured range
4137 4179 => -2.9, 20.3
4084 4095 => -1.3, 21.4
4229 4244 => -3.2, 22.6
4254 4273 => -2.4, 20.9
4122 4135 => -2.2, 22.3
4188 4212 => -2.6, 20.9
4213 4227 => -1.9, 21.3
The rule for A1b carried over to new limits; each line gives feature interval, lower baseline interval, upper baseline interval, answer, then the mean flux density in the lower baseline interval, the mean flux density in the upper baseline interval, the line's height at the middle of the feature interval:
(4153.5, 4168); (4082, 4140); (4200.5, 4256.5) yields 1.60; 21.1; 22.1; 21.6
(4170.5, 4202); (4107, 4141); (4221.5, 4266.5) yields 2.72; 22.1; 21.9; 22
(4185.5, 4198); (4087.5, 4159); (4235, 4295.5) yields 0.59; 21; 21.5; 21.2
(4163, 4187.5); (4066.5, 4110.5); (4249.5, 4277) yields -0.02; 19.5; 20.7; 20.1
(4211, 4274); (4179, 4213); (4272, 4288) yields -3.85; 21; 20.1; 20.5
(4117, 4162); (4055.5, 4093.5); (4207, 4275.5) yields -1.97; 19.8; 21.7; 20.6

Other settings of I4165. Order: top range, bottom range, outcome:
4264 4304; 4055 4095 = 1.07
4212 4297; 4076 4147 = 1.09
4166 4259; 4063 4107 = 1.17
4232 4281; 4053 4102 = 1.20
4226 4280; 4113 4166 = 1.06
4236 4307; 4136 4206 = 1.05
